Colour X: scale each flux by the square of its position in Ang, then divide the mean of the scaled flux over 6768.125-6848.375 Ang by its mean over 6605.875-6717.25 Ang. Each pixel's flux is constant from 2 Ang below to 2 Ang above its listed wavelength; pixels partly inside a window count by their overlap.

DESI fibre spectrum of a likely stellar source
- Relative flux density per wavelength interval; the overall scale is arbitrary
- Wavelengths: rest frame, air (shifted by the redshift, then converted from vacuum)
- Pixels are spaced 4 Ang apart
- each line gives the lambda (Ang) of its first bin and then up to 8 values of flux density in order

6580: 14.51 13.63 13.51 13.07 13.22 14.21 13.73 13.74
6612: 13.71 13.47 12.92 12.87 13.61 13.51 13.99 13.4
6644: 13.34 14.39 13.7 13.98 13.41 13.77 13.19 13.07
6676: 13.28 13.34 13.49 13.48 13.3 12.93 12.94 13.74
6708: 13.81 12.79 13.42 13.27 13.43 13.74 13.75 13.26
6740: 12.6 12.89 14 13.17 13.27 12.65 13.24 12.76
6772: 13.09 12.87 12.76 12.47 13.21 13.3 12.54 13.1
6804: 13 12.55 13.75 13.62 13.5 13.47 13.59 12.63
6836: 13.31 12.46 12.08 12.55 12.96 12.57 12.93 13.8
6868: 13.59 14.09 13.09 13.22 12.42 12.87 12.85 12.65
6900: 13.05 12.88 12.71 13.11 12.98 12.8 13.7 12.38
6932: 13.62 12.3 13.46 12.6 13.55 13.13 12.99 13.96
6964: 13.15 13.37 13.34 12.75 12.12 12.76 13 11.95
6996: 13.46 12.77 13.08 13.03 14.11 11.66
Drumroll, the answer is 1.01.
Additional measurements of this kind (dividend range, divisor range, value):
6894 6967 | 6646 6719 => 1.05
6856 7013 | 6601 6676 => 1.05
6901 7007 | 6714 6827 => 1.04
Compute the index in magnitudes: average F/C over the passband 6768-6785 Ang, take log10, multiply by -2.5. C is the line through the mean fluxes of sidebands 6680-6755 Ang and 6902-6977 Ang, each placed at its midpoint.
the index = 0.038 mag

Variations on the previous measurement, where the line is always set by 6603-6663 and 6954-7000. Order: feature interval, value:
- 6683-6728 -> 0.009 mag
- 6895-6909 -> 0.022 mag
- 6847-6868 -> 0.012 mag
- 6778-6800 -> 0.036 mag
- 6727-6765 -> 0.011 mag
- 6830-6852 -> 0.049 mag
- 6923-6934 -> -0.011 mag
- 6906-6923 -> 0.012 mag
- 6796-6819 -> 0.010 mag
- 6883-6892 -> 0.035 mag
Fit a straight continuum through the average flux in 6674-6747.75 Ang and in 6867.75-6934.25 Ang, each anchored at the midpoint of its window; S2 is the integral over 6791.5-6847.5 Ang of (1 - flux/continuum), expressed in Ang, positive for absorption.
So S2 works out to 0.5 Ang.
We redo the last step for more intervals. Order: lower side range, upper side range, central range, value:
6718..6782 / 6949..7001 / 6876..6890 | 0.2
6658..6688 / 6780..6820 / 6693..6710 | -0.1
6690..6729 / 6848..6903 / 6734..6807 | 1.2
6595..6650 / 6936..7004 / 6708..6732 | 0.0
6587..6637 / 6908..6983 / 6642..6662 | -0.5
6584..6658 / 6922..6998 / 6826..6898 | 1.1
